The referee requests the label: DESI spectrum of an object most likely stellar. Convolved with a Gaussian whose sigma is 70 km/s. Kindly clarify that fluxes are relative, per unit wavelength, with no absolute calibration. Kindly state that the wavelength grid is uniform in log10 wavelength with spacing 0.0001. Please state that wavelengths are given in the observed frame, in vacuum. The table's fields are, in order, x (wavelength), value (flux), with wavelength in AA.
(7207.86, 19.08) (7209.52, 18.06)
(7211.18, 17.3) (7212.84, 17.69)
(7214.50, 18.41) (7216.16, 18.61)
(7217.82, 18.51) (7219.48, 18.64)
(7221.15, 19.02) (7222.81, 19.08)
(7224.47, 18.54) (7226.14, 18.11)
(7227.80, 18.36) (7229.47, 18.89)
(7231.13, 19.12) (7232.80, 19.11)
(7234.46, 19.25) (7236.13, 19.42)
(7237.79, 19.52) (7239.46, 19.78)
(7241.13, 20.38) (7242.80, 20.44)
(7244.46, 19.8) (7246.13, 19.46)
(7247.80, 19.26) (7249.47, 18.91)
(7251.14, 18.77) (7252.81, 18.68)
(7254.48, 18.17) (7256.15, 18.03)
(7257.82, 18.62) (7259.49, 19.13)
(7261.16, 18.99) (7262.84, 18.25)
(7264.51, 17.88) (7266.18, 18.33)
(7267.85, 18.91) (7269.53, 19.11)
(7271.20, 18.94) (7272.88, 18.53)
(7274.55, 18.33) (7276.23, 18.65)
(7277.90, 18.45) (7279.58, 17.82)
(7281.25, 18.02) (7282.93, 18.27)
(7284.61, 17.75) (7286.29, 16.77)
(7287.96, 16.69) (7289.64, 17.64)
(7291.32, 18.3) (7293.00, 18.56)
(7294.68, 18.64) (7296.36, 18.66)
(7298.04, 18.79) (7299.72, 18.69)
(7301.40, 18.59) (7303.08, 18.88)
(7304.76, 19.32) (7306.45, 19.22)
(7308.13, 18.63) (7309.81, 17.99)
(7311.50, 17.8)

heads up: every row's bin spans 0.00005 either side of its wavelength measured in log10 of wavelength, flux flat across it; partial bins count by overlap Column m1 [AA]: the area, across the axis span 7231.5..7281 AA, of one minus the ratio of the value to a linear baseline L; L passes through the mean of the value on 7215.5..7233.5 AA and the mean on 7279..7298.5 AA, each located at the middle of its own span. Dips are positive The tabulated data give -1.5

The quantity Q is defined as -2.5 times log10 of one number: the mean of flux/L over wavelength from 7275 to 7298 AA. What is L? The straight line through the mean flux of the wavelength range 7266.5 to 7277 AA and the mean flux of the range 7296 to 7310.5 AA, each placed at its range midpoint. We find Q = 0.04 mag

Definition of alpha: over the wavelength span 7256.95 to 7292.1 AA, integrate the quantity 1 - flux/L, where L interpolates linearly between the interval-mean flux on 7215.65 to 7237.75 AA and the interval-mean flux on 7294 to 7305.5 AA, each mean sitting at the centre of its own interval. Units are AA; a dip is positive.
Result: 1.1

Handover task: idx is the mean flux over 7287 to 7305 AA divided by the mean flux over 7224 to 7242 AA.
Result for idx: 1.0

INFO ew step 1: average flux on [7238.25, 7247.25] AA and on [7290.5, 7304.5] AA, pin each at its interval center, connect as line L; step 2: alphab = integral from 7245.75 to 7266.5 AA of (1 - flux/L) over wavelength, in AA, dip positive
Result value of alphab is 1.0 AA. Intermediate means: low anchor 19.9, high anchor 18.7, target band 18.6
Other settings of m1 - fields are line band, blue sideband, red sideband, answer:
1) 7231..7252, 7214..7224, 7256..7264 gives -0.93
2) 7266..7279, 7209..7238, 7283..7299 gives -0.35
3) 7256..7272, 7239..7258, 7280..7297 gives 0.05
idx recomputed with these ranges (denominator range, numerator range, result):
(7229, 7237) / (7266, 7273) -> 0.98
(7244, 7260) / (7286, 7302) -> 0.96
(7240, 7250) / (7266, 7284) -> 0.94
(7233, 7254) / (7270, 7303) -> 0.94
